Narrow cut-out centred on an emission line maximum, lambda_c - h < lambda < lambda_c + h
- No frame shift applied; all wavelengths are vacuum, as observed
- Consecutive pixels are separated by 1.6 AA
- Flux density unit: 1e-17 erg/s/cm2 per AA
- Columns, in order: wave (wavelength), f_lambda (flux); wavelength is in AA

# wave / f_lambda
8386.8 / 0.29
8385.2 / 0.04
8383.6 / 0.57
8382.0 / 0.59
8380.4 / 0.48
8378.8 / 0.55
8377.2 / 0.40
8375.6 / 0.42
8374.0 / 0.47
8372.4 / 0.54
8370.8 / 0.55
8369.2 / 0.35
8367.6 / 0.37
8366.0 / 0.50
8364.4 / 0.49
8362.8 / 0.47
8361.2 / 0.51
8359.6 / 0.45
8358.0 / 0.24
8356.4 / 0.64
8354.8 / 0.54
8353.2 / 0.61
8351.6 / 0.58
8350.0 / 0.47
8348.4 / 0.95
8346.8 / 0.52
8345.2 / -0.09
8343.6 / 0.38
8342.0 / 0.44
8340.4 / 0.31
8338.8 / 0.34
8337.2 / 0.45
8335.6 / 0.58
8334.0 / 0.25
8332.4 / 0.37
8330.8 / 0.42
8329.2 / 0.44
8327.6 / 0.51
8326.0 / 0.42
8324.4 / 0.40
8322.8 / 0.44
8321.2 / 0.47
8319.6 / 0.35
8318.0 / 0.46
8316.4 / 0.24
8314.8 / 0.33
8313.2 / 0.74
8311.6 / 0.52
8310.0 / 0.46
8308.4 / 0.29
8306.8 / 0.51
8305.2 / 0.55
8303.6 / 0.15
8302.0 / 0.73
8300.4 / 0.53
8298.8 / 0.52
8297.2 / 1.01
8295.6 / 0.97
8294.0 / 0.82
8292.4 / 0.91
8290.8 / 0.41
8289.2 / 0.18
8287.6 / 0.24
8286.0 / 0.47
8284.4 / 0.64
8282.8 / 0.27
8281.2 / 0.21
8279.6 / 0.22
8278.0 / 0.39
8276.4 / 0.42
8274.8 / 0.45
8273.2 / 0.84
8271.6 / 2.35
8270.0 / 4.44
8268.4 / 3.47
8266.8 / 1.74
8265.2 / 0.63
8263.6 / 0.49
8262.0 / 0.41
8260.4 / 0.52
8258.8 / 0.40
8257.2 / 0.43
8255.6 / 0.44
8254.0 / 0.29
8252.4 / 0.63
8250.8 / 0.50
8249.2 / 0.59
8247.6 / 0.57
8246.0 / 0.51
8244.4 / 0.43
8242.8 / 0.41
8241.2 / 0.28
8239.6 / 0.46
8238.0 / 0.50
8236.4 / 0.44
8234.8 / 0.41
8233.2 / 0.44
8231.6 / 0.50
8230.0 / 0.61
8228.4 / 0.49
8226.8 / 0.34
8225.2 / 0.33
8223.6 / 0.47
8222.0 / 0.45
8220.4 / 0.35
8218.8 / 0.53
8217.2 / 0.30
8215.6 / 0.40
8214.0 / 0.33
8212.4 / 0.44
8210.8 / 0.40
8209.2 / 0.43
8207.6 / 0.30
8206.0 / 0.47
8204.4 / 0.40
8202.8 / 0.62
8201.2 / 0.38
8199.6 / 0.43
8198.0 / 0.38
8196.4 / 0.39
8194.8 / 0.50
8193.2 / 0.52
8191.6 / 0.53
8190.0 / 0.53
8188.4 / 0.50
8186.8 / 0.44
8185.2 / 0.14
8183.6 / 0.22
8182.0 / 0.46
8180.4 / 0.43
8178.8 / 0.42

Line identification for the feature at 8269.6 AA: H-alpha 6563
